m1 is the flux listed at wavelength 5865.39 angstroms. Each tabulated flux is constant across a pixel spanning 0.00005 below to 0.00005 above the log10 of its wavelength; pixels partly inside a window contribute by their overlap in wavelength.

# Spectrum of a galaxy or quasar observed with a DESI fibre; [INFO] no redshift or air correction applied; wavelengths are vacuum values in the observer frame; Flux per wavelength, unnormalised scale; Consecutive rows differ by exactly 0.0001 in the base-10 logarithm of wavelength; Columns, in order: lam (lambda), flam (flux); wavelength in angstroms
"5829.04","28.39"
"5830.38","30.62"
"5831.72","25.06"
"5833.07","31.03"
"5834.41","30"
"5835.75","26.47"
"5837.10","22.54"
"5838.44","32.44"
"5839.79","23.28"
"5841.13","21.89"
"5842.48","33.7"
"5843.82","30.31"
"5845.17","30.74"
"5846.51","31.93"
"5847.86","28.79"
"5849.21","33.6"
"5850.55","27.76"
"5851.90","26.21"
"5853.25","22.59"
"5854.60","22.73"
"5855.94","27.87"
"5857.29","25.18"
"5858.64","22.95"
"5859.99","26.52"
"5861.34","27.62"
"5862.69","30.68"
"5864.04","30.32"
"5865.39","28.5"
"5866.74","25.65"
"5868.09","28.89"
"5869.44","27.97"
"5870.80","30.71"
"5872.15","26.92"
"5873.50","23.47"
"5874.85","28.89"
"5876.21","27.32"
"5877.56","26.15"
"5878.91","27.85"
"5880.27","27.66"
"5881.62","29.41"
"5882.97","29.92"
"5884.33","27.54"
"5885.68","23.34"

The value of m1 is 28.5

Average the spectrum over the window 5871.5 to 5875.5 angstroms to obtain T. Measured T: 26.4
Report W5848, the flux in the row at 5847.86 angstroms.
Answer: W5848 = 28.79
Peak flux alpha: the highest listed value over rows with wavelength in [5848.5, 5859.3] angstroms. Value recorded 33.6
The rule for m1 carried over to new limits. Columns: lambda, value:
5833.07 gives 31.03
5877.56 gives 26.15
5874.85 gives 28.89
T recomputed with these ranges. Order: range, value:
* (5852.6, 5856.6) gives 24.4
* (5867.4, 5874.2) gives 27.6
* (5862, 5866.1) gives 29.8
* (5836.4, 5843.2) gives 26.8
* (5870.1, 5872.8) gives 28.8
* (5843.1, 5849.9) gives 31.1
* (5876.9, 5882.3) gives 27.8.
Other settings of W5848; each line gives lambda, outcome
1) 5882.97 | 29.92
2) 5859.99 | 26.52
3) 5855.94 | 27.87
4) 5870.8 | 30.71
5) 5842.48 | 33.7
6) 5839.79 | 23.28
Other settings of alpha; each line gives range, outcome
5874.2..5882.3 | 29.41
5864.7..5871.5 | 30.71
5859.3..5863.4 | 30.68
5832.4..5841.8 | 32.44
